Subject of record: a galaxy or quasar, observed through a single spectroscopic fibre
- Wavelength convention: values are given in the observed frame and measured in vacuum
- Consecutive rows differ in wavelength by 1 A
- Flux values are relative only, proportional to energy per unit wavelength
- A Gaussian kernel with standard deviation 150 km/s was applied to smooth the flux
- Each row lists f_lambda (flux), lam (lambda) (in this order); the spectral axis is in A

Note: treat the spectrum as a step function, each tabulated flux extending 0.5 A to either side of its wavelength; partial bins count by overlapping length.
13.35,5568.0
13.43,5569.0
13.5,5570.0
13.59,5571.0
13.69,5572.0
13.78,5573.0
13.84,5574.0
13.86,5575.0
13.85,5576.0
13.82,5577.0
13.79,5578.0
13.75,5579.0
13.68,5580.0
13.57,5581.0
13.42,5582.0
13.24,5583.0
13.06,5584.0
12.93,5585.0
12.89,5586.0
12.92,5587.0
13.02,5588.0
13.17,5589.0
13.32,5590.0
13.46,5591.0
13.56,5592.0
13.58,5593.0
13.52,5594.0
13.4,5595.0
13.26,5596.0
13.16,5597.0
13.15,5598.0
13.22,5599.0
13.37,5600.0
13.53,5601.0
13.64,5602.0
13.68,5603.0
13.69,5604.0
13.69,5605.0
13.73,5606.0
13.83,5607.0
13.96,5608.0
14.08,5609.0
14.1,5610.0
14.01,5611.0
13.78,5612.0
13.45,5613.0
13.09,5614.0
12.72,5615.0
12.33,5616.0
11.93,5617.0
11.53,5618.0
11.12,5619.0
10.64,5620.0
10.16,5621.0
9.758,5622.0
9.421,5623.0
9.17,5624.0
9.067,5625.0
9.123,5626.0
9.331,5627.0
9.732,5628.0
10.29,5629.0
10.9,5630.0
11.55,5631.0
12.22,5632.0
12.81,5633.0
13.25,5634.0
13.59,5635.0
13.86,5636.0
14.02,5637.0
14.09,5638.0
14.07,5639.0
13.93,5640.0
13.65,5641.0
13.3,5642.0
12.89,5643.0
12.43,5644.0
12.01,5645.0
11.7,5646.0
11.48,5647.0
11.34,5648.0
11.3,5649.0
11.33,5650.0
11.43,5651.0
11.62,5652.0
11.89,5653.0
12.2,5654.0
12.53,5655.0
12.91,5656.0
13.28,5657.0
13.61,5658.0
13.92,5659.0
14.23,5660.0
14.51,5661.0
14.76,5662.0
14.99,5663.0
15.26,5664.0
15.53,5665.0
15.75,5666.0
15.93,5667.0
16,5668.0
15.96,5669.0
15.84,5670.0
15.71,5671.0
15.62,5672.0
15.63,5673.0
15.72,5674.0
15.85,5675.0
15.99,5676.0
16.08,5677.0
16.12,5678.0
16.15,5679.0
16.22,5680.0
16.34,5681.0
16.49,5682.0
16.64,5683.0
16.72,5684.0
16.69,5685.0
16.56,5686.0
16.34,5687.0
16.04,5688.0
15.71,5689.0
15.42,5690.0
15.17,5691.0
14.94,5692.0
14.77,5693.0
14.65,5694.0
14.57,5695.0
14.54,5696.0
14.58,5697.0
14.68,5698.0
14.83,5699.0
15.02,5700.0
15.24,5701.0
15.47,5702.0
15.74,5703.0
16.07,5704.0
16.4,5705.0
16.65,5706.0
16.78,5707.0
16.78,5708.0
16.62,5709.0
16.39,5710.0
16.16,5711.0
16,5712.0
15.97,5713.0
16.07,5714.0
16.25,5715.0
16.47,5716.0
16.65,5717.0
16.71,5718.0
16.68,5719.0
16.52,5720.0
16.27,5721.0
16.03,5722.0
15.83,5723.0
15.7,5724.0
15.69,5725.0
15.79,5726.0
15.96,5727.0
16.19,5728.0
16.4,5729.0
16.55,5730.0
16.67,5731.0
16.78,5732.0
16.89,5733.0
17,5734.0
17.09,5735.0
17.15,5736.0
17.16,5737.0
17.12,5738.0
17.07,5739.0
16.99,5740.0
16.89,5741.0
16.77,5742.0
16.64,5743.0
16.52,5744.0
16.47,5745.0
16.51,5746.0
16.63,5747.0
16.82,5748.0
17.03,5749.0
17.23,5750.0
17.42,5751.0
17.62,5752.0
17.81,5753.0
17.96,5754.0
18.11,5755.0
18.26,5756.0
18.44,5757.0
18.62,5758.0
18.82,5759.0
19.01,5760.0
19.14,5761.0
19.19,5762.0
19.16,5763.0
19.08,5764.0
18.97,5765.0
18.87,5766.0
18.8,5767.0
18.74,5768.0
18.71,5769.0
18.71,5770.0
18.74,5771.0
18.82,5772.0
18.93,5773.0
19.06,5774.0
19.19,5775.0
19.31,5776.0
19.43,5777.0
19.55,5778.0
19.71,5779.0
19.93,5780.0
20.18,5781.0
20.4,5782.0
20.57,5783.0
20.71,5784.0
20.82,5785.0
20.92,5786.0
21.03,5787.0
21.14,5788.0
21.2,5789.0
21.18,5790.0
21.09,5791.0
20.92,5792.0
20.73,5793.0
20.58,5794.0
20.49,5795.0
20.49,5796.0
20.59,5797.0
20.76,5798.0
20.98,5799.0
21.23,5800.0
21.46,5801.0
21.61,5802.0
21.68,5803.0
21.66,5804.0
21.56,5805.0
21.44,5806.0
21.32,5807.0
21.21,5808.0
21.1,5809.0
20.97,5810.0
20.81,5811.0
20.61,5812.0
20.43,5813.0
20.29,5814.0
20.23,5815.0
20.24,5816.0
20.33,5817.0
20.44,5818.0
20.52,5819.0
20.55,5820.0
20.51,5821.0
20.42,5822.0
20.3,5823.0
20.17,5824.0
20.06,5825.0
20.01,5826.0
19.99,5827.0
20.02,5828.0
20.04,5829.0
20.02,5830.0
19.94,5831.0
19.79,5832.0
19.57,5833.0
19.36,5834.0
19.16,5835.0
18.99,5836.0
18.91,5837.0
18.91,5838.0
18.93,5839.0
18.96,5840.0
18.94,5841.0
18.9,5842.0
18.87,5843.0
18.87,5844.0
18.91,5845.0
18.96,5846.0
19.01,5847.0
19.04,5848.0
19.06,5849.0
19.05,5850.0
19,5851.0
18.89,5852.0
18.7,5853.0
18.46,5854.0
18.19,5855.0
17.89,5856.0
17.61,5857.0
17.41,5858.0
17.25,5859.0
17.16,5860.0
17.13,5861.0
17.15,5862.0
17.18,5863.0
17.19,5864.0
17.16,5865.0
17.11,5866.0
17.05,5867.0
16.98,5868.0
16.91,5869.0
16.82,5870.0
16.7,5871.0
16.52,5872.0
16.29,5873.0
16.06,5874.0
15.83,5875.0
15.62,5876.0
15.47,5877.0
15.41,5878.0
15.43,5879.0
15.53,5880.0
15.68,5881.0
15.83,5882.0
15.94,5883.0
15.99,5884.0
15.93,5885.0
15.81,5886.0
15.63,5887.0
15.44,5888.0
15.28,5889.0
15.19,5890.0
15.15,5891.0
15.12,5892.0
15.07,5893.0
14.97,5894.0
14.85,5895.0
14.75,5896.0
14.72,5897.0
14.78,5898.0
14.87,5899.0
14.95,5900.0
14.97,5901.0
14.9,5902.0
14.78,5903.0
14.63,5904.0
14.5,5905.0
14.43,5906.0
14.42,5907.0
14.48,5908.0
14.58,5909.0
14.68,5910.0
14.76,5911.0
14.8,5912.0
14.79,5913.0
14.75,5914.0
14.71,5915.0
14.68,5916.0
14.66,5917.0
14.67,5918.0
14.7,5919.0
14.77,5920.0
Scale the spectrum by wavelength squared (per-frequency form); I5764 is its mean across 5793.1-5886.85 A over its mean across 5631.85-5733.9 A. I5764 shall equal 1.3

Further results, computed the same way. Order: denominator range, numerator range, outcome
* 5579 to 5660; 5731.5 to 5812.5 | 1.61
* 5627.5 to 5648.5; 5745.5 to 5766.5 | 1.51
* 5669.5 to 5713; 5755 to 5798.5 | 1.29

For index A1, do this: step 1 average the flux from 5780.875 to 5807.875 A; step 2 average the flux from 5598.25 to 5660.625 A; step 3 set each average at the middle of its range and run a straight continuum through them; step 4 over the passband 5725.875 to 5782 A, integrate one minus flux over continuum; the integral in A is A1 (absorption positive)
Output 2.88 A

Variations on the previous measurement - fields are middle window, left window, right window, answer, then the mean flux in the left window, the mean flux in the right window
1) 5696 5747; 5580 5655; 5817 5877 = -3.5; 12.5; 18.5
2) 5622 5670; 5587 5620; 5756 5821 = 6.9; 13.2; 20.2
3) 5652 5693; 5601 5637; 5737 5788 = -1.9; 12.1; 18.6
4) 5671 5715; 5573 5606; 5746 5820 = 2.6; 13.4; 19.8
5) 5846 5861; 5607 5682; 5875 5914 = -3.6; 13.2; 15.1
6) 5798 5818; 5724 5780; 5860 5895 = -4.7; 17.8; 16.1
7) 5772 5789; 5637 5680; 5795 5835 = -0.8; 14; 20.6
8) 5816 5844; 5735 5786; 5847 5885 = -3.5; 18.4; 17.1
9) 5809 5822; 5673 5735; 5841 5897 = -3.1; 16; 16.9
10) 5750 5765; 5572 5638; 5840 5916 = -3.8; 12.7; 16.4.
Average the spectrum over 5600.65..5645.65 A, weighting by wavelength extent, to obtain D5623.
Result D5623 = 12.4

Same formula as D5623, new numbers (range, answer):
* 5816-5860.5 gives 19.2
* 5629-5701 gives 14.3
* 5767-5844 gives 20.2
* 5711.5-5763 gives 17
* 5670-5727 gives 15.9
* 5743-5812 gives 19.6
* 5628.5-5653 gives 12.4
